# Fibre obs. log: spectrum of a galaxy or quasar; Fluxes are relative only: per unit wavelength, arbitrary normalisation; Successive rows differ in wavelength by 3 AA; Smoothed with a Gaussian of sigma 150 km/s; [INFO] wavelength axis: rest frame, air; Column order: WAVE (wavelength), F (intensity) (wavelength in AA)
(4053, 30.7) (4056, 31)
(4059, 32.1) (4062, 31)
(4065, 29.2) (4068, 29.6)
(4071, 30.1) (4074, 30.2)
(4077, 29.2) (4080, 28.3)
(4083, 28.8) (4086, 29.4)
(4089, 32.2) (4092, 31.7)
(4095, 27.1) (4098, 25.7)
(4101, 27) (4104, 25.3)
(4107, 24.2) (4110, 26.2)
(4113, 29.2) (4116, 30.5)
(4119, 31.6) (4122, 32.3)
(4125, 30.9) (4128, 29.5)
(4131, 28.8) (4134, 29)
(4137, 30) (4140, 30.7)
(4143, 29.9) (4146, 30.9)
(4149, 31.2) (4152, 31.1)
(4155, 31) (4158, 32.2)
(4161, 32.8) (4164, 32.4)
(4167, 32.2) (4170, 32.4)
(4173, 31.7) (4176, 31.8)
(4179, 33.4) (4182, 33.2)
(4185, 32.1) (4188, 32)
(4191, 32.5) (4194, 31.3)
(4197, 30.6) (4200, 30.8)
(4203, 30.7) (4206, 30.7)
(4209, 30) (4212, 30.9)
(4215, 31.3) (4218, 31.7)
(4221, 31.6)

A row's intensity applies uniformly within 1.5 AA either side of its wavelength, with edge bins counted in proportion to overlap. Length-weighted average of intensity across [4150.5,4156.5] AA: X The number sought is 31.1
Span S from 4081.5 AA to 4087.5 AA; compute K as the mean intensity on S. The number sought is 29.1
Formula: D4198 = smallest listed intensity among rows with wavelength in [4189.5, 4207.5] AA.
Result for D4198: 30.6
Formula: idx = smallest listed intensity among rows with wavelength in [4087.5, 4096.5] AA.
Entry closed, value 27.1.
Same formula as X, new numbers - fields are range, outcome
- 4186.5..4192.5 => 32.2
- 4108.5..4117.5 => 28.6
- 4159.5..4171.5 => 32.4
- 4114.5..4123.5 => 31.5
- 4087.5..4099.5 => 29.2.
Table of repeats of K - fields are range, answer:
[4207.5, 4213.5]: 30.4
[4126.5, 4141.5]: 29.6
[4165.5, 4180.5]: 32.3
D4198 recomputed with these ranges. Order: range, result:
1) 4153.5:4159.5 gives 31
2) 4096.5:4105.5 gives 25.3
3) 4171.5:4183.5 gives 31.7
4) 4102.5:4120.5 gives 24.2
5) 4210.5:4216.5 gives 30.9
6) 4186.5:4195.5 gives 31.3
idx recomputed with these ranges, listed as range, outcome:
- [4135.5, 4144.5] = 29.9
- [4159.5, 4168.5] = 32.2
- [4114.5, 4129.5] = 29.5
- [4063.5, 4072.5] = 29.2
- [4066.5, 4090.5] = 28.3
